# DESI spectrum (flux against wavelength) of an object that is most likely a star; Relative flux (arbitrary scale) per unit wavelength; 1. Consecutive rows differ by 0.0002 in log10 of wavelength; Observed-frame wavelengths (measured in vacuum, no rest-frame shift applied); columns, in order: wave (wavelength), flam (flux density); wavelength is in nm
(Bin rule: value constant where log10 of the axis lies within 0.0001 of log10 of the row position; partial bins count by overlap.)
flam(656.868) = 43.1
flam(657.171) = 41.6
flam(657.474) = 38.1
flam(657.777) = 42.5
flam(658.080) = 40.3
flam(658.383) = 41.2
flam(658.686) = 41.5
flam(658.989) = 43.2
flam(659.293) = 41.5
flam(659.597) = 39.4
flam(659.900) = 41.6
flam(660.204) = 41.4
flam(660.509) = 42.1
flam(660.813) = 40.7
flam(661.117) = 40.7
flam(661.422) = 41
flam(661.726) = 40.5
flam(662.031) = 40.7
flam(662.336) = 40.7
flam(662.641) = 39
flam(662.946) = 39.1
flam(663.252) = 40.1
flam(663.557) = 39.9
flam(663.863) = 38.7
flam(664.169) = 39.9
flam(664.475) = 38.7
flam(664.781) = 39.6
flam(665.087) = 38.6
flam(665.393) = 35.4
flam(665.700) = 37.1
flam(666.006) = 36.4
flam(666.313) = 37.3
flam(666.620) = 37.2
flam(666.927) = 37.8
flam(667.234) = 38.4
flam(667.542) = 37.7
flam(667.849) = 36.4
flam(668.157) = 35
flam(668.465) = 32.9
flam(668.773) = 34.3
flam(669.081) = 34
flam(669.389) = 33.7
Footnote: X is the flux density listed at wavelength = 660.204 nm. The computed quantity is 41.4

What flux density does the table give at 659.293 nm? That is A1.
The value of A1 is 41.5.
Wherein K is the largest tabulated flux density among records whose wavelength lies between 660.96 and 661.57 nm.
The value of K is 41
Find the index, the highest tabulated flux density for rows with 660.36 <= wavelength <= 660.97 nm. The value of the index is 42.1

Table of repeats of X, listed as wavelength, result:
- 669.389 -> 33.7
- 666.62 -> 37.2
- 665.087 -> 38.6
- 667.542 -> 37.7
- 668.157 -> 35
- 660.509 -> 42.1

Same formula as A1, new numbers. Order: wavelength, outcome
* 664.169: 39.9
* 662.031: 40.7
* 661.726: 40.5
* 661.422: 41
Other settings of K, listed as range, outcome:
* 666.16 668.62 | 38.4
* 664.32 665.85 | 39.6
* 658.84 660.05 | 43.2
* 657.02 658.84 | 42.5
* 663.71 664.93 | 39.9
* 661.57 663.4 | 40.7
